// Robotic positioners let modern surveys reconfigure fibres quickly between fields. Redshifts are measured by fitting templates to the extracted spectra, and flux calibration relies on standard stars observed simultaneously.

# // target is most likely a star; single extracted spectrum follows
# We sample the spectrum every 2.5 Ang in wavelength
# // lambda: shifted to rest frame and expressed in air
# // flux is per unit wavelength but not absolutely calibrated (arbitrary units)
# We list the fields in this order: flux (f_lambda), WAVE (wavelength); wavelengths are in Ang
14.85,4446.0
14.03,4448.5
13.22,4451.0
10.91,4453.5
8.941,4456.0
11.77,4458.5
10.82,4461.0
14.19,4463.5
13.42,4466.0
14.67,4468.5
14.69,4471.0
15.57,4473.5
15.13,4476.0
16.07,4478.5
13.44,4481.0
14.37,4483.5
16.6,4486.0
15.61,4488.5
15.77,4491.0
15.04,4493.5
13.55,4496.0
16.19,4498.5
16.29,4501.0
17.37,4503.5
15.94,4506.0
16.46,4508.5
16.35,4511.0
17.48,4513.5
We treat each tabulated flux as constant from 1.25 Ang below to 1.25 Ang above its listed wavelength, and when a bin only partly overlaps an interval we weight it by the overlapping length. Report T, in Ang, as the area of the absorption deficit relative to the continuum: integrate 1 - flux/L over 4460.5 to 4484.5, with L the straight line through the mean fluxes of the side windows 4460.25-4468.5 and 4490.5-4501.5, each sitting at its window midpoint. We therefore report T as -1.0 Ang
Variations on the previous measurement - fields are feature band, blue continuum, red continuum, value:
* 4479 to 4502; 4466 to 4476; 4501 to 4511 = 0.8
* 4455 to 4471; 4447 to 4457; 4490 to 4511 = 0.4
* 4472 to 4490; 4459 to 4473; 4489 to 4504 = -0.8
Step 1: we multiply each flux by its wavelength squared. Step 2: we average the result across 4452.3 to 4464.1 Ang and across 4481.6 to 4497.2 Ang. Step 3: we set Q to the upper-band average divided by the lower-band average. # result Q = 1.4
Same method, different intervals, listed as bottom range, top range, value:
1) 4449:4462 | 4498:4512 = 1.49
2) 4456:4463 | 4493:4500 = 1.36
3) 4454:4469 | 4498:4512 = 1.38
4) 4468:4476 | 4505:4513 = 1.11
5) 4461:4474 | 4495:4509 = 1.15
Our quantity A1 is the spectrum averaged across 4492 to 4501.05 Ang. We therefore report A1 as 15.1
